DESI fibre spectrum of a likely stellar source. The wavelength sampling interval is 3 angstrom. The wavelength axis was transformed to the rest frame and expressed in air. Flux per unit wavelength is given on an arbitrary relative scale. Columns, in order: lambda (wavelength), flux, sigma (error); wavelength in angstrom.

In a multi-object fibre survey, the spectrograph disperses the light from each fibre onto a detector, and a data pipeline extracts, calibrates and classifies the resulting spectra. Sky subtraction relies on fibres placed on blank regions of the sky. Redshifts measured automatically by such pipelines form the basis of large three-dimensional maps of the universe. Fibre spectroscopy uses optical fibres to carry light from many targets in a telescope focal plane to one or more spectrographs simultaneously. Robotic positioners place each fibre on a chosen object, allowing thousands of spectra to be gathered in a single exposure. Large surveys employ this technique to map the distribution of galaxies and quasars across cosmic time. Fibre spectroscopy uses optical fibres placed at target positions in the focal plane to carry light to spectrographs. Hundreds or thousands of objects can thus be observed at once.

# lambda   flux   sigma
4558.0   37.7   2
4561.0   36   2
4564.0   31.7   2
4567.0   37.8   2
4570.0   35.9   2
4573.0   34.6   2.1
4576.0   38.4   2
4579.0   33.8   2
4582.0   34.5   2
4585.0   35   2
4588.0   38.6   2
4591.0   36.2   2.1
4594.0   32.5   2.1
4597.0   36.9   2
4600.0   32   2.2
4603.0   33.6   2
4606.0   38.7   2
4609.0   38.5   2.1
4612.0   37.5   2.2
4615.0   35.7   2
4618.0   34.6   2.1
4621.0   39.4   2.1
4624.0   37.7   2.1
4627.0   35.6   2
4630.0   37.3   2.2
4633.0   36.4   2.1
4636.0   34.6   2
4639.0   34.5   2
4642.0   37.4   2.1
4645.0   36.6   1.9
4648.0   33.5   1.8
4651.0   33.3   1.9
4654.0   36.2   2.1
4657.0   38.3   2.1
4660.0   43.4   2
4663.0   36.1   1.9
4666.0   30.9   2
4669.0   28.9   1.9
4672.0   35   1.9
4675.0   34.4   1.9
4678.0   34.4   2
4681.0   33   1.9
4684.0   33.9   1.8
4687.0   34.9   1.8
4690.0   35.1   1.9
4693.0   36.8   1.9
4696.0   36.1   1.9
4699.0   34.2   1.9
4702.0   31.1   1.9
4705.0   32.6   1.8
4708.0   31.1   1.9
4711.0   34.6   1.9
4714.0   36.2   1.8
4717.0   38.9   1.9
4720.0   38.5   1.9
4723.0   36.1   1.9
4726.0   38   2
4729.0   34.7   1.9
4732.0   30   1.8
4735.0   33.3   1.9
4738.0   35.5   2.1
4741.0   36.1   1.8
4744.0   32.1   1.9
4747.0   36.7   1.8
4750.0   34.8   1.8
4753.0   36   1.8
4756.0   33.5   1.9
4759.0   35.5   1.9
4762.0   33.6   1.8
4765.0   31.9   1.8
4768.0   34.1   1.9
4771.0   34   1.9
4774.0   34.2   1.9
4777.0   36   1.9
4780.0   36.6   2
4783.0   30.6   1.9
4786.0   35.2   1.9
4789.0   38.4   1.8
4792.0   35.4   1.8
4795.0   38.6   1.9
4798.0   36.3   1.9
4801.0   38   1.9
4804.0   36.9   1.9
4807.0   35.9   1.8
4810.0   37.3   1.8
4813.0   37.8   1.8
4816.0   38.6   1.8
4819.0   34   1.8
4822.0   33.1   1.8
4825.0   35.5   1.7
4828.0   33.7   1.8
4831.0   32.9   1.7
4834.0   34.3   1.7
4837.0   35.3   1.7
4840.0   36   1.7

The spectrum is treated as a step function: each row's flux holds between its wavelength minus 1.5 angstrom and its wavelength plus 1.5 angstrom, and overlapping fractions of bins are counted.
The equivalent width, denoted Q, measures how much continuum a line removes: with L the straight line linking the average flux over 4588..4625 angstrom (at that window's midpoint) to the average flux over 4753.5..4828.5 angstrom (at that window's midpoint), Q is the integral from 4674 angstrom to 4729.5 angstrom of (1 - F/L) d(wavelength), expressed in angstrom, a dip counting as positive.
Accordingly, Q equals 1.2 angstrom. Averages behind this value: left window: 36.2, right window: 35.4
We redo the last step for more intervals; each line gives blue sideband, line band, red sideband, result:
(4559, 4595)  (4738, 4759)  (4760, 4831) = 0.3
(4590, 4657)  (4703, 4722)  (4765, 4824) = 0.3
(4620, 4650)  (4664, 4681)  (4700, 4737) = 1.3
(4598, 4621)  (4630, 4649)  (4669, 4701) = -0.1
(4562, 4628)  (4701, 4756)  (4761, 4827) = 1.3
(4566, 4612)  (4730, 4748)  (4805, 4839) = 0.8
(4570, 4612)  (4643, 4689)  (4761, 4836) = 0.9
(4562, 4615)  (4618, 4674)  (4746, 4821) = -0.2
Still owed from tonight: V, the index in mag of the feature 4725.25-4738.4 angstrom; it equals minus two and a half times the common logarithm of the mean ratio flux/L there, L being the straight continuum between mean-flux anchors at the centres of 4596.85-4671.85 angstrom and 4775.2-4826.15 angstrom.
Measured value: 0.06 mag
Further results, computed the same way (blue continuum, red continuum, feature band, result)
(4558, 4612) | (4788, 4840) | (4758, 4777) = 0.059 mag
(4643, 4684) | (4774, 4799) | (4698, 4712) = 0.084 mag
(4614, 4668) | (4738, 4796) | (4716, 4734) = -0.017 mag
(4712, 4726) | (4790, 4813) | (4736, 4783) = 0.080 mag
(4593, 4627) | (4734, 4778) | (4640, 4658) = -0.003 mag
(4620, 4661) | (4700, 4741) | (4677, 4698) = 0.019 mag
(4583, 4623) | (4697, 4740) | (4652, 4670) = -0.011 mag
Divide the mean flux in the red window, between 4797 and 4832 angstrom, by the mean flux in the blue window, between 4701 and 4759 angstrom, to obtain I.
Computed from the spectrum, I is 1.03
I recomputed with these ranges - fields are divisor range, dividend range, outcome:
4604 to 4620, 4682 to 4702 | 0.94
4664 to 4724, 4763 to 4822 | 1.04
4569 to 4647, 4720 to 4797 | 0.97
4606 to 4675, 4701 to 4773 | 0.96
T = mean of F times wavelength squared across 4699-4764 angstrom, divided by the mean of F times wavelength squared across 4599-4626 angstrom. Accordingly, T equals 1.00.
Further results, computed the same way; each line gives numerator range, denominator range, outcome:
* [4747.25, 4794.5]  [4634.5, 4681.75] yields 1.04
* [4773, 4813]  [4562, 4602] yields 1.12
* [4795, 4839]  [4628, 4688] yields 1.09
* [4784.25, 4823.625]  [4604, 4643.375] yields 1.07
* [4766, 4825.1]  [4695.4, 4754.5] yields 1.06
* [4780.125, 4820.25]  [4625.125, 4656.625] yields 1.09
